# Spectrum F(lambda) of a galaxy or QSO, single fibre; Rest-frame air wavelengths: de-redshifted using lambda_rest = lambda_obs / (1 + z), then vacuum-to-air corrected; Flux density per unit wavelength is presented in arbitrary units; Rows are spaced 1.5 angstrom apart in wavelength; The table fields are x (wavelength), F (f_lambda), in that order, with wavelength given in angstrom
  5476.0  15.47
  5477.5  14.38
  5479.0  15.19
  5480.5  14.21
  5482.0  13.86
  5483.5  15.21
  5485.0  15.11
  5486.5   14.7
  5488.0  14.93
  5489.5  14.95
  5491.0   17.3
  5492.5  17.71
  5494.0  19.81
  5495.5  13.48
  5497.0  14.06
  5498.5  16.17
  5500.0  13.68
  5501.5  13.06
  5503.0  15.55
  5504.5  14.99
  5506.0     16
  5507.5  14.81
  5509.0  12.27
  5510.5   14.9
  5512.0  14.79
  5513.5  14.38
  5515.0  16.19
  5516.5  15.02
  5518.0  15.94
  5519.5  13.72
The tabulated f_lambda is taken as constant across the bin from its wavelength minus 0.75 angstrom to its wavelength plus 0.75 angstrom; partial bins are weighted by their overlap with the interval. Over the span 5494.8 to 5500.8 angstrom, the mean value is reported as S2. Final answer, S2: 14.3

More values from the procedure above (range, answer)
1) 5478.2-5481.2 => 14.7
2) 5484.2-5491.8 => 15.4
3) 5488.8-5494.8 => 17.4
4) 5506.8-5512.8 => 14.2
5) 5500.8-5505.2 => 14.5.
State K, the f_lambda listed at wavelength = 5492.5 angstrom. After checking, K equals 17.71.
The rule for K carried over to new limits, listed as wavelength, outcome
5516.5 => 15.02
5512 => 14.79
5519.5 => 13.72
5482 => 13.86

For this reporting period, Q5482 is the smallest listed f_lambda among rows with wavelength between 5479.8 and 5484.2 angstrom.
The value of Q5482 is 13.86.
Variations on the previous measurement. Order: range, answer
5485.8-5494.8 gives 14.7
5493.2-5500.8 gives 13.48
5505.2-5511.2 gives 12.27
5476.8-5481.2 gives 14.21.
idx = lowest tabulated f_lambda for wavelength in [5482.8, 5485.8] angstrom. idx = 15.11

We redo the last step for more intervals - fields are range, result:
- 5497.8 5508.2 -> 13.06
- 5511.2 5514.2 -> 14.38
